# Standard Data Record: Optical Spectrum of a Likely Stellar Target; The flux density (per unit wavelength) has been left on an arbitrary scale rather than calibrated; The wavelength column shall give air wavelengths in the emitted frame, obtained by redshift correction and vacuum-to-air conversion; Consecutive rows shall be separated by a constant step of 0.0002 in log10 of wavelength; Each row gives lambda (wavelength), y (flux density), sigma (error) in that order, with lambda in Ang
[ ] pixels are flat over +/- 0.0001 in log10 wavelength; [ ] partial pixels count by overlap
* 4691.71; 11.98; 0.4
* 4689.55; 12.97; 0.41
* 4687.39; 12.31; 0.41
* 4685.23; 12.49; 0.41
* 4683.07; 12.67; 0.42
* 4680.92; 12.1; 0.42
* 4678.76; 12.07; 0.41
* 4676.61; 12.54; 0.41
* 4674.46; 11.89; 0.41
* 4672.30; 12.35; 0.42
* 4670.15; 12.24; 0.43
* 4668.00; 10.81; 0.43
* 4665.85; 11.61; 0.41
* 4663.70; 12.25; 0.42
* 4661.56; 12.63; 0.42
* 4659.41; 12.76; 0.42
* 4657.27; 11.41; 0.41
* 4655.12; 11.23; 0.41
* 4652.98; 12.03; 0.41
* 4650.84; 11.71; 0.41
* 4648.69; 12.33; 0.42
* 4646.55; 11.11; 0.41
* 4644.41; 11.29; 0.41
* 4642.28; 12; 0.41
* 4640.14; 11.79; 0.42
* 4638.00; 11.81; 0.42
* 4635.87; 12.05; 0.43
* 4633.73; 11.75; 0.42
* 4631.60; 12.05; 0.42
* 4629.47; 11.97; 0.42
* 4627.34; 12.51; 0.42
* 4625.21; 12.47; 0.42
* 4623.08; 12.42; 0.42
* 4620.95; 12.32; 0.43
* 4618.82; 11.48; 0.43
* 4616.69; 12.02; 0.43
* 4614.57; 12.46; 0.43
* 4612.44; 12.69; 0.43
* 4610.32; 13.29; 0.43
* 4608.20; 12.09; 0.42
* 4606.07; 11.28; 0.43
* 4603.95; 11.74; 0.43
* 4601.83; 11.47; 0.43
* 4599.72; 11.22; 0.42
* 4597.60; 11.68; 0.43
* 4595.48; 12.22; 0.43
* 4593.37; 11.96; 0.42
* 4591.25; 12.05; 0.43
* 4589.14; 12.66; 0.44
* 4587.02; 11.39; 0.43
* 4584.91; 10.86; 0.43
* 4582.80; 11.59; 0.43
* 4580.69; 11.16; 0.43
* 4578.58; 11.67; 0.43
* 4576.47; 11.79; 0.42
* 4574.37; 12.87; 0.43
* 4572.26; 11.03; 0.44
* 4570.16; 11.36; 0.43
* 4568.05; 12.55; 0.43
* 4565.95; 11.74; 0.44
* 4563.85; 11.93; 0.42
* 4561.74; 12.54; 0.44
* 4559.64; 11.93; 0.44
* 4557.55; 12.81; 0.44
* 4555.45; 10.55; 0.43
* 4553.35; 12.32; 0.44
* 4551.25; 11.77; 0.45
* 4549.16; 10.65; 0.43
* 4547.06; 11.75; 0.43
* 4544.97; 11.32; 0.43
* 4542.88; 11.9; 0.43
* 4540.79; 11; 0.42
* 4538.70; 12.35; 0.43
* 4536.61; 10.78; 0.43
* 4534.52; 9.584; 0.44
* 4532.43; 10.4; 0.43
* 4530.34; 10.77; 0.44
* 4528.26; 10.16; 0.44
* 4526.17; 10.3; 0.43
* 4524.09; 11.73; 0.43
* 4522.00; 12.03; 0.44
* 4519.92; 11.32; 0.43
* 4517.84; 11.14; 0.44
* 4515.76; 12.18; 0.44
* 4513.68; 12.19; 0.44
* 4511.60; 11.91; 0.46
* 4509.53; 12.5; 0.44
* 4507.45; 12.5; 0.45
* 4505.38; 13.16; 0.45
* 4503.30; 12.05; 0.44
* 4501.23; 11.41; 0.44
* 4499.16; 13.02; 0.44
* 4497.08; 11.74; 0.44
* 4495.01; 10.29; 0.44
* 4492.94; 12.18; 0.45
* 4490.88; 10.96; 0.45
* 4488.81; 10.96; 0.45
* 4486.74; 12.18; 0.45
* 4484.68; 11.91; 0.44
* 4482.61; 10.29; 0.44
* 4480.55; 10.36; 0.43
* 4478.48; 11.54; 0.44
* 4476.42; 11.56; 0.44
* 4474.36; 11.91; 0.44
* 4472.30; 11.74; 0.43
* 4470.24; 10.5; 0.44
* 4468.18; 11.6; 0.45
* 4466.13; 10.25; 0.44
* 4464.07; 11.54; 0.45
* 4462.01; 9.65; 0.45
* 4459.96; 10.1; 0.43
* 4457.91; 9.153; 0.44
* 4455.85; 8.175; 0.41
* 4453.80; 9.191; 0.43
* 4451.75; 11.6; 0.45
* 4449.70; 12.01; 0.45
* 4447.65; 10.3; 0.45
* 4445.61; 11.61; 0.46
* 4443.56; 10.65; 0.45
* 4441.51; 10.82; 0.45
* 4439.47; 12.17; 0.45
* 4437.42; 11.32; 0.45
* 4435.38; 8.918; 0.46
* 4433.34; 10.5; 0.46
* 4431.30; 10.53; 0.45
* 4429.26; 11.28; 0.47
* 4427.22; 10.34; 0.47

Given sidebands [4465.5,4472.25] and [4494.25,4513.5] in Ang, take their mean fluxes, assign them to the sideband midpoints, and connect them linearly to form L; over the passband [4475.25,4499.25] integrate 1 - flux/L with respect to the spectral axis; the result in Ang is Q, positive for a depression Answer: 0.4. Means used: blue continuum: 11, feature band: 11.4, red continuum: 12.1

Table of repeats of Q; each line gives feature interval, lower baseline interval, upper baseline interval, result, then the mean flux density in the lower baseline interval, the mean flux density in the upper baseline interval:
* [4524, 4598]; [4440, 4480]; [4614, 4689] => -0.67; 10.7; 12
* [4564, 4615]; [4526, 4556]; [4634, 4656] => -2.15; 11.1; 11.7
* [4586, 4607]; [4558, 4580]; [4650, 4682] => 0.34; 12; 12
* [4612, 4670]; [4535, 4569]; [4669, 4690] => 0.90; 11.7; 12.3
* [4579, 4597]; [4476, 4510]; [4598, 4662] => 0.22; 11.7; 12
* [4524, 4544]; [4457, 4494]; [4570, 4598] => 0.98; 11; 11.7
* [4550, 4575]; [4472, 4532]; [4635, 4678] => -0.48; 11.6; 11.9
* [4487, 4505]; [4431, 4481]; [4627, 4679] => -1.15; 10.7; 11.9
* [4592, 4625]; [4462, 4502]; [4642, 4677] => -0.89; 11.3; 11.9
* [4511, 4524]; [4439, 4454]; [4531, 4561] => -0.56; 11.1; 11.4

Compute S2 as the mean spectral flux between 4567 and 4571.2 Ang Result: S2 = 11.9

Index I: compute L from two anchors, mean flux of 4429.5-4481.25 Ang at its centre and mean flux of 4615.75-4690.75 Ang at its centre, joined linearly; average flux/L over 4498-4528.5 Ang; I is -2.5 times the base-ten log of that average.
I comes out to -0.07 mag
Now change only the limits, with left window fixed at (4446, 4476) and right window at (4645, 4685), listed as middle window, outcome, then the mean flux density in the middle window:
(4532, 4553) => -0.006 mag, 11.2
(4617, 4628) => -0.046 mag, 12.2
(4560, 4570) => -0.073 mag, 12.1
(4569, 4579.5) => -0.036 mag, 11.8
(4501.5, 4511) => -0.143 mag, 12.4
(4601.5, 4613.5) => -0.049 mag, 12.1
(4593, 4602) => -0.019 mag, 11.7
